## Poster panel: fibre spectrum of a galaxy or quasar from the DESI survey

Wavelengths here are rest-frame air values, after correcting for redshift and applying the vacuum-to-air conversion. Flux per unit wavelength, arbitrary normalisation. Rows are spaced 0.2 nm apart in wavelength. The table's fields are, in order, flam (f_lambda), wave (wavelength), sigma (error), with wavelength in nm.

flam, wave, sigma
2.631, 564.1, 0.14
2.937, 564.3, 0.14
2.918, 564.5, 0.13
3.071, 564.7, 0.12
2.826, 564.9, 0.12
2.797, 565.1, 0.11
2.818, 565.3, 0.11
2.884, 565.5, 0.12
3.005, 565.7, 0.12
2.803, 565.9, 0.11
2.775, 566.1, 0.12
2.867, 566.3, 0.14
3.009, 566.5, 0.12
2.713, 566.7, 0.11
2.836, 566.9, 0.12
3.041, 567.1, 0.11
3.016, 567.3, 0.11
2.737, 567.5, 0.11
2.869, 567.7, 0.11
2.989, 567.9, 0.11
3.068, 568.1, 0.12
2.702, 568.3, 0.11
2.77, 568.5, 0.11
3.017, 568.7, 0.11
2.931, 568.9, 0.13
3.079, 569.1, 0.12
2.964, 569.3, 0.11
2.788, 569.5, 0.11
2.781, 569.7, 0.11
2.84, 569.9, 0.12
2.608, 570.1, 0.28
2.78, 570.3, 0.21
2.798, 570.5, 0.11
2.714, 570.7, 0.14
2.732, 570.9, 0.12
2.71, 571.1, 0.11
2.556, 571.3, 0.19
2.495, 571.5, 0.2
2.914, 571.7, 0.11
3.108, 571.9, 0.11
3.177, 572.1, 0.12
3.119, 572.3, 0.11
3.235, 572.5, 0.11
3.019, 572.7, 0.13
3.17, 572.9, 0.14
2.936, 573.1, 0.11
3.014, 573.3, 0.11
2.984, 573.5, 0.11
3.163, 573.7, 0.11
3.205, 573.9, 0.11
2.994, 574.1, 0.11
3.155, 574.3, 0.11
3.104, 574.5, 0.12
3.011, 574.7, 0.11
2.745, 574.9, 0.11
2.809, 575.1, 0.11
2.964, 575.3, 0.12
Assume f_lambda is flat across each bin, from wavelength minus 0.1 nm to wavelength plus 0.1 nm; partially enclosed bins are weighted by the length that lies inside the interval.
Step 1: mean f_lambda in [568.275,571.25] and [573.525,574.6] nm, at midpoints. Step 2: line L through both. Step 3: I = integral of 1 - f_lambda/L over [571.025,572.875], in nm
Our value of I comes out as 0.019 nm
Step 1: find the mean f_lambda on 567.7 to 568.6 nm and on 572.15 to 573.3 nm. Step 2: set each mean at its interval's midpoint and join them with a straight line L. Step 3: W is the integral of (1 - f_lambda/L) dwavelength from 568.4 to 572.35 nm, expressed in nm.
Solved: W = 0.19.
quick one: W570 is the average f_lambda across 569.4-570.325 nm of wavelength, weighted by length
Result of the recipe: 2.76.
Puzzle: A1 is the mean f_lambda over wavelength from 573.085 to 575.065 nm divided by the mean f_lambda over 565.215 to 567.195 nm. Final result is 1.1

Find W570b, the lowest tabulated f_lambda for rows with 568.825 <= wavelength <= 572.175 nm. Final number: 2.495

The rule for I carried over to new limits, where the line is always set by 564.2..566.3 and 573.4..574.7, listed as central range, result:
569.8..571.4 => 0.16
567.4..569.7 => 0.05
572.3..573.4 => -0.01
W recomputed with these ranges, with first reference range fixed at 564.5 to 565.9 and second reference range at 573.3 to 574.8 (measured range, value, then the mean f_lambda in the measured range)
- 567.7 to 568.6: 0.02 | 2.88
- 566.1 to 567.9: 0.03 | 2.89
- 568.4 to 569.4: 0.01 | 2.95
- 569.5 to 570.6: 0.09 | 2.76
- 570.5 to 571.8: 0.14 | 2.7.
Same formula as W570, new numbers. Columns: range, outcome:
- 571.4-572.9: 3.02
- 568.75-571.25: 2.81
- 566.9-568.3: 2.93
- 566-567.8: 2.87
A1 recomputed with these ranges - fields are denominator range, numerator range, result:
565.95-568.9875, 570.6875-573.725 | 1.02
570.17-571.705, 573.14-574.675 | 1.14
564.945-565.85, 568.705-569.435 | 1.04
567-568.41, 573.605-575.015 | 1.05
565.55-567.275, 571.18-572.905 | 1.03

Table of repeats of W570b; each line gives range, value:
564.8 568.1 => 2.713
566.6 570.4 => 2.608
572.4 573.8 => 2.936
